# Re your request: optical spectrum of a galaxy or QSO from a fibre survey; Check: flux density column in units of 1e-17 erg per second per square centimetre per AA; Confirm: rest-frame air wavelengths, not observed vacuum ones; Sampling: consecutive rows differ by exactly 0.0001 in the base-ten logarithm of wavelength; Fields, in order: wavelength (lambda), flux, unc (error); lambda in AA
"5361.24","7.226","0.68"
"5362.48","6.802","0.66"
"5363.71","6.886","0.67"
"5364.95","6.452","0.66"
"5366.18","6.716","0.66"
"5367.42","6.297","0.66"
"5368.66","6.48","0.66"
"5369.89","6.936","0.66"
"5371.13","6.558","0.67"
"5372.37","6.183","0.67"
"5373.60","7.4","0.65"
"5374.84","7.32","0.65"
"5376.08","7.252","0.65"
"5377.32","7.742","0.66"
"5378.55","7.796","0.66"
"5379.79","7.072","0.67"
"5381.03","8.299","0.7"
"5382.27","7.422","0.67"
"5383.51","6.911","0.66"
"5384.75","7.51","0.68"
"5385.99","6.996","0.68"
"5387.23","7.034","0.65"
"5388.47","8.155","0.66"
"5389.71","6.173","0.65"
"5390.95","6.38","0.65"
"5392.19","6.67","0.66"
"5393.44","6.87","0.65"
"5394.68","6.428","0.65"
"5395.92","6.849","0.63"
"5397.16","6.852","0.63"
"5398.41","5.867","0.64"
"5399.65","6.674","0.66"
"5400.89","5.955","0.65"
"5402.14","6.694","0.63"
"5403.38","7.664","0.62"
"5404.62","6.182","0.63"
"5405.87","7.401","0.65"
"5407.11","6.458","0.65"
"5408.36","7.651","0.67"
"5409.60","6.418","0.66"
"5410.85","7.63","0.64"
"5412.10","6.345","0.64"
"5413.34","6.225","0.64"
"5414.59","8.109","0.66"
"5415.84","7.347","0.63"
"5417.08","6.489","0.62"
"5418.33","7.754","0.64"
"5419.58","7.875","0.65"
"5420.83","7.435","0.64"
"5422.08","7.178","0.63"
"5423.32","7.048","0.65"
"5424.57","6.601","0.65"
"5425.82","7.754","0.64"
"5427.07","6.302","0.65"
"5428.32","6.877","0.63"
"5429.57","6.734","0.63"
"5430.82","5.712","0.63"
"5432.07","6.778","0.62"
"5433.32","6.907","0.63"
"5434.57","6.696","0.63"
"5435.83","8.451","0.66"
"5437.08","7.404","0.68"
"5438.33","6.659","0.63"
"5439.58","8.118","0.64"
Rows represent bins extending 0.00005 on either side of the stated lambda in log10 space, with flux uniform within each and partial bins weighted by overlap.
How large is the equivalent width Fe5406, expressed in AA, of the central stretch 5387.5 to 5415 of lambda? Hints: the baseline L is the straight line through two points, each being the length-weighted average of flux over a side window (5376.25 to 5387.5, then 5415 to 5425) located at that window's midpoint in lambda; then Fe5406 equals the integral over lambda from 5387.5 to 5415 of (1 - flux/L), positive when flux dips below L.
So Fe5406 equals 2.0 AA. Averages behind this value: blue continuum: 7.43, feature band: 6.8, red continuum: 7.25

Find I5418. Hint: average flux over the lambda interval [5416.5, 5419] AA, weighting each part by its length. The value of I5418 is 7.13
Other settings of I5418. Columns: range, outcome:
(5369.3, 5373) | 6.56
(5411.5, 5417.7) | 6.91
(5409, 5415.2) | 6.94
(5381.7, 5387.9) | 7.18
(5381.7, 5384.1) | 7.16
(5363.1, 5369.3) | 6.57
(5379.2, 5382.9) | 7.59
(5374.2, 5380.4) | 7.44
